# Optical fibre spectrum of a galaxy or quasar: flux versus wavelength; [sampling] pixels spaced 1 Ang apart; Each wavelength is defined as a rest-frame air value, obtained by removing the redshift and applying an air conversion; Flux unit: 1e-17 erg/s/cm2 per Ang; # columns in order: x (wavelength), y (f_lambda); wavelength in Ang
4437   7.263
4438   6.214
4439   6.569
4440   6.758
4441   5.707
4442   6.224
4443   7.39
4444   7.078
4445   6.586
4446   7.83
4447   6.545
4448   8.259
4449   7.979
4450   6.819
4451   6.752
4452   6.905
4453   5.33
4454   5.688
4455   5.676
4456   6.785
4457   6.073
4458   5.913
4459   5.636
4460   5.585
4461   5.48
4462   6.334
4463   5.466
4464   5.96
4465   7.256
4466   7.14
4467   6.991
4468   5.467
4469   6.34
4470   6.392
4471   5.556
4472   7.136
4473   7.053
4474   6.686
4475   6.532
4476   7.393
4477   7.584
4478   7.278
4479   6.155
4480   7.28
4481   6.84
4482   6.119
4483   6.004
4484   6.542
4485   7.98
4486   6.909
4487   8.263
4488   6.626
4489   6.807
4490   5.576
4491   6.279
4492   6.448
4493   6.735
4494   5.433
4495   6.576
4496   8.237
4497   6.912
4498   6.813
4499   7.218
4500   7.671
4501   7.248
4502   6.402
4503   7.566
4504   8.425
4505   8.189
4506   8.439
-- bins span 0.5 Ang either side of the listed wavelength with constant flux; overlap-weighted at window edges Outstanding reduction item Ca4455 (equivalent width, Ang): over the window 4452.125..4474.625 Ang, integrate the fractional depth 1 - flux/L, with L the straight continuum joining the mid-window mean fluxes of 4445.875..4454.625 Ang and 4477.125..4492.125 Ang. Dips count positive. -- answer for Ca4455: 2.1 Ang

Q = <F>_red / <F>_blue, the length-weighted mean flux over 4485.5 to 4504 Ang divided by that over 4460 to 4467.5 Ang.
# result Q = 1.09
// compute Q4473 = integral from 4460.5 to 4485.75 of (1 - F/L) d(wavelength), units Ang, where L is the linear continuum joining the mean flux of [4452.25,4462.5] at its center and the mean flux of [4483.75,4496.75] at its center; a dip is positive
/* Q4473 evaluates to -1.1 Ang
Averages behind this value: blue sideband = 5.88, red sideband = 6.81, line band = 6.6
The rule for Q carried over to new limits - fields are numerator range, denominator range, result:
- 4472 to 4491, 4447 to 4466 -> 1.08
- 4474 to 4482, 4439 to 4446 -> 1.03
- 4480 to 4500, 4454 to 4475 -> 1.09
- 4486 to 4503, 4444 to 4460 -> 1.04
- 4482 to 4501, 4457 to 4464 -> 1.18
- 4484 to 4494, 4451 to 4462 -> 1.13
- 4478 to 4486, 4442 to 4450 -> 0.93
